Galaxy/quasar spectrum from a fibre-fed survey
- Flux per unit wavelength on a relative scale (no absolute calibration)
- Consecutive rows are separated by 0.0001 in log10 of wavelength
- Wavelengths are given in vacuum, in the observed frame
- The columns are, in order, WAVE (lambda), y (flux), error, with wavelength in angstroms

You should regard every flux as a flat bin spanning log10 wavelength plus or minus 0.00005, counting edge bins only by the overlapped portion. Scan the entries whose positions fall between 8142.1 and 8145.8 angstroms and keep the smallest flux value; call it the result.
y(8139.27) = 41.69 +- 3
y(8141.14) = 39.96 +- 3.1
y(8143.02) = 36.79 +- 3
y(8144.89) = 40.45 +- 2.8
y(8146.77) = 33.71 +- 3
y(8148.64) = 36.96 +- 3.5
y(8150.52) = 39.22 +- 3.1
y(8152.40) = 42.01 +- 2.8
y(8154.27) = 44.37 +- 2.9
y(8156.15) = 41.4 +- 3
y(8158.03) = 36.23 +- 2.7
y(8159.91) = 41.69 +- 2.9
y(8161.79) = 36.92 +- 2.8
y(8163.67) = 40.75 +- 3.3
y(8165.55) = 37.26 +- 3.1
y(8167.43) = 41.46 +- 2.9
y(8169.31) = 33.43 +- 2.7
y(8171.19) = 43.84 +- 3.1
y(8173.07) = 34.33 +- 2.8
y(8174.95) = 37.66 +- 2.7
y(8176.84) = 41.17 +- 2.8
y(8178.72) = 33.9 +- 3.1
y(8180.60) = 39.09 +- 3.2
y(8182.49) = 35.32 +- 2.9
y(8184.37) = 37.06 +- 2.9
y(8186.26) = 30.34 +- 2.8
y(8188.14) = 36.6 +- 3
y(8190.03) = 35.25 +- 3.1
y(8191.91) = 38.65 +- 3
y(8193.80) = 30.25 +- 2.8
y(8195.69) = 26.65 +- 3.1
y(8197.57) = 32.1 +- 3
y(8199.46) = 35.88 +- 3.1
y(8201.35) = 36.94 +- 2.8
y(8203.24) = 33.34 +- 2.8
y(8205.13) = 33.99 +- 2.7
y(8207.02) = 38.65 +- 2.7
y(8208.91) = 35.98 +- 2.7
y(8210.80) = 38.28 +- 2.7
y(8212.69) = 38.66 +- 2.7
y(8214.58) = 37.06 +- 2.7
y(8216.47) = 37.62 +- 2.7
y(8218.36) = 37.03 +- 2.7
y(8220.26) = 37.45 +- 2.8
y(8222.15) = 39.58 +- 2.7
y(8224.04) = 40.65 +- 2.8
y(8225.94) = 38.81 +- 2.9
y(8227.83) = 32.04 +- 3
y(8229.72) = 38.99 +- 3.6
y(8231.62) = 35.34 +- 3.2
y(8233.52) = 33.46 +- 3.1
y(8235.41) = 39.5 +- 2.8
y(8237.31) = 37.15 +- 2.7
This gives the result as 36.79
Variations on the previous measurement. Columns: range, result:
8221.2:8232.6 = 32.04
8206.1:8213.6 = 35.98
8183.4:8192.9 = 30.34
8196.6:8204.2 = 32.1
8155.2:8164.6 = 36.23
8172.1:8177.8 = 34.33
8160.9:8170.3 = 33.43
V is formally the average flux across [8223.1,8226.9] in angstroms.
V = 39.7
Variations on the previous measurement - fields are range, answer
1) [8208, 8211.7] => 37.1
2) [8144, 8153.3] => 38.4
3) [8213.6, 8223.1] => 37.8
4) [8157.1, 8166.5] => 38.6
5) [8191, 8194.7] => 34.4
